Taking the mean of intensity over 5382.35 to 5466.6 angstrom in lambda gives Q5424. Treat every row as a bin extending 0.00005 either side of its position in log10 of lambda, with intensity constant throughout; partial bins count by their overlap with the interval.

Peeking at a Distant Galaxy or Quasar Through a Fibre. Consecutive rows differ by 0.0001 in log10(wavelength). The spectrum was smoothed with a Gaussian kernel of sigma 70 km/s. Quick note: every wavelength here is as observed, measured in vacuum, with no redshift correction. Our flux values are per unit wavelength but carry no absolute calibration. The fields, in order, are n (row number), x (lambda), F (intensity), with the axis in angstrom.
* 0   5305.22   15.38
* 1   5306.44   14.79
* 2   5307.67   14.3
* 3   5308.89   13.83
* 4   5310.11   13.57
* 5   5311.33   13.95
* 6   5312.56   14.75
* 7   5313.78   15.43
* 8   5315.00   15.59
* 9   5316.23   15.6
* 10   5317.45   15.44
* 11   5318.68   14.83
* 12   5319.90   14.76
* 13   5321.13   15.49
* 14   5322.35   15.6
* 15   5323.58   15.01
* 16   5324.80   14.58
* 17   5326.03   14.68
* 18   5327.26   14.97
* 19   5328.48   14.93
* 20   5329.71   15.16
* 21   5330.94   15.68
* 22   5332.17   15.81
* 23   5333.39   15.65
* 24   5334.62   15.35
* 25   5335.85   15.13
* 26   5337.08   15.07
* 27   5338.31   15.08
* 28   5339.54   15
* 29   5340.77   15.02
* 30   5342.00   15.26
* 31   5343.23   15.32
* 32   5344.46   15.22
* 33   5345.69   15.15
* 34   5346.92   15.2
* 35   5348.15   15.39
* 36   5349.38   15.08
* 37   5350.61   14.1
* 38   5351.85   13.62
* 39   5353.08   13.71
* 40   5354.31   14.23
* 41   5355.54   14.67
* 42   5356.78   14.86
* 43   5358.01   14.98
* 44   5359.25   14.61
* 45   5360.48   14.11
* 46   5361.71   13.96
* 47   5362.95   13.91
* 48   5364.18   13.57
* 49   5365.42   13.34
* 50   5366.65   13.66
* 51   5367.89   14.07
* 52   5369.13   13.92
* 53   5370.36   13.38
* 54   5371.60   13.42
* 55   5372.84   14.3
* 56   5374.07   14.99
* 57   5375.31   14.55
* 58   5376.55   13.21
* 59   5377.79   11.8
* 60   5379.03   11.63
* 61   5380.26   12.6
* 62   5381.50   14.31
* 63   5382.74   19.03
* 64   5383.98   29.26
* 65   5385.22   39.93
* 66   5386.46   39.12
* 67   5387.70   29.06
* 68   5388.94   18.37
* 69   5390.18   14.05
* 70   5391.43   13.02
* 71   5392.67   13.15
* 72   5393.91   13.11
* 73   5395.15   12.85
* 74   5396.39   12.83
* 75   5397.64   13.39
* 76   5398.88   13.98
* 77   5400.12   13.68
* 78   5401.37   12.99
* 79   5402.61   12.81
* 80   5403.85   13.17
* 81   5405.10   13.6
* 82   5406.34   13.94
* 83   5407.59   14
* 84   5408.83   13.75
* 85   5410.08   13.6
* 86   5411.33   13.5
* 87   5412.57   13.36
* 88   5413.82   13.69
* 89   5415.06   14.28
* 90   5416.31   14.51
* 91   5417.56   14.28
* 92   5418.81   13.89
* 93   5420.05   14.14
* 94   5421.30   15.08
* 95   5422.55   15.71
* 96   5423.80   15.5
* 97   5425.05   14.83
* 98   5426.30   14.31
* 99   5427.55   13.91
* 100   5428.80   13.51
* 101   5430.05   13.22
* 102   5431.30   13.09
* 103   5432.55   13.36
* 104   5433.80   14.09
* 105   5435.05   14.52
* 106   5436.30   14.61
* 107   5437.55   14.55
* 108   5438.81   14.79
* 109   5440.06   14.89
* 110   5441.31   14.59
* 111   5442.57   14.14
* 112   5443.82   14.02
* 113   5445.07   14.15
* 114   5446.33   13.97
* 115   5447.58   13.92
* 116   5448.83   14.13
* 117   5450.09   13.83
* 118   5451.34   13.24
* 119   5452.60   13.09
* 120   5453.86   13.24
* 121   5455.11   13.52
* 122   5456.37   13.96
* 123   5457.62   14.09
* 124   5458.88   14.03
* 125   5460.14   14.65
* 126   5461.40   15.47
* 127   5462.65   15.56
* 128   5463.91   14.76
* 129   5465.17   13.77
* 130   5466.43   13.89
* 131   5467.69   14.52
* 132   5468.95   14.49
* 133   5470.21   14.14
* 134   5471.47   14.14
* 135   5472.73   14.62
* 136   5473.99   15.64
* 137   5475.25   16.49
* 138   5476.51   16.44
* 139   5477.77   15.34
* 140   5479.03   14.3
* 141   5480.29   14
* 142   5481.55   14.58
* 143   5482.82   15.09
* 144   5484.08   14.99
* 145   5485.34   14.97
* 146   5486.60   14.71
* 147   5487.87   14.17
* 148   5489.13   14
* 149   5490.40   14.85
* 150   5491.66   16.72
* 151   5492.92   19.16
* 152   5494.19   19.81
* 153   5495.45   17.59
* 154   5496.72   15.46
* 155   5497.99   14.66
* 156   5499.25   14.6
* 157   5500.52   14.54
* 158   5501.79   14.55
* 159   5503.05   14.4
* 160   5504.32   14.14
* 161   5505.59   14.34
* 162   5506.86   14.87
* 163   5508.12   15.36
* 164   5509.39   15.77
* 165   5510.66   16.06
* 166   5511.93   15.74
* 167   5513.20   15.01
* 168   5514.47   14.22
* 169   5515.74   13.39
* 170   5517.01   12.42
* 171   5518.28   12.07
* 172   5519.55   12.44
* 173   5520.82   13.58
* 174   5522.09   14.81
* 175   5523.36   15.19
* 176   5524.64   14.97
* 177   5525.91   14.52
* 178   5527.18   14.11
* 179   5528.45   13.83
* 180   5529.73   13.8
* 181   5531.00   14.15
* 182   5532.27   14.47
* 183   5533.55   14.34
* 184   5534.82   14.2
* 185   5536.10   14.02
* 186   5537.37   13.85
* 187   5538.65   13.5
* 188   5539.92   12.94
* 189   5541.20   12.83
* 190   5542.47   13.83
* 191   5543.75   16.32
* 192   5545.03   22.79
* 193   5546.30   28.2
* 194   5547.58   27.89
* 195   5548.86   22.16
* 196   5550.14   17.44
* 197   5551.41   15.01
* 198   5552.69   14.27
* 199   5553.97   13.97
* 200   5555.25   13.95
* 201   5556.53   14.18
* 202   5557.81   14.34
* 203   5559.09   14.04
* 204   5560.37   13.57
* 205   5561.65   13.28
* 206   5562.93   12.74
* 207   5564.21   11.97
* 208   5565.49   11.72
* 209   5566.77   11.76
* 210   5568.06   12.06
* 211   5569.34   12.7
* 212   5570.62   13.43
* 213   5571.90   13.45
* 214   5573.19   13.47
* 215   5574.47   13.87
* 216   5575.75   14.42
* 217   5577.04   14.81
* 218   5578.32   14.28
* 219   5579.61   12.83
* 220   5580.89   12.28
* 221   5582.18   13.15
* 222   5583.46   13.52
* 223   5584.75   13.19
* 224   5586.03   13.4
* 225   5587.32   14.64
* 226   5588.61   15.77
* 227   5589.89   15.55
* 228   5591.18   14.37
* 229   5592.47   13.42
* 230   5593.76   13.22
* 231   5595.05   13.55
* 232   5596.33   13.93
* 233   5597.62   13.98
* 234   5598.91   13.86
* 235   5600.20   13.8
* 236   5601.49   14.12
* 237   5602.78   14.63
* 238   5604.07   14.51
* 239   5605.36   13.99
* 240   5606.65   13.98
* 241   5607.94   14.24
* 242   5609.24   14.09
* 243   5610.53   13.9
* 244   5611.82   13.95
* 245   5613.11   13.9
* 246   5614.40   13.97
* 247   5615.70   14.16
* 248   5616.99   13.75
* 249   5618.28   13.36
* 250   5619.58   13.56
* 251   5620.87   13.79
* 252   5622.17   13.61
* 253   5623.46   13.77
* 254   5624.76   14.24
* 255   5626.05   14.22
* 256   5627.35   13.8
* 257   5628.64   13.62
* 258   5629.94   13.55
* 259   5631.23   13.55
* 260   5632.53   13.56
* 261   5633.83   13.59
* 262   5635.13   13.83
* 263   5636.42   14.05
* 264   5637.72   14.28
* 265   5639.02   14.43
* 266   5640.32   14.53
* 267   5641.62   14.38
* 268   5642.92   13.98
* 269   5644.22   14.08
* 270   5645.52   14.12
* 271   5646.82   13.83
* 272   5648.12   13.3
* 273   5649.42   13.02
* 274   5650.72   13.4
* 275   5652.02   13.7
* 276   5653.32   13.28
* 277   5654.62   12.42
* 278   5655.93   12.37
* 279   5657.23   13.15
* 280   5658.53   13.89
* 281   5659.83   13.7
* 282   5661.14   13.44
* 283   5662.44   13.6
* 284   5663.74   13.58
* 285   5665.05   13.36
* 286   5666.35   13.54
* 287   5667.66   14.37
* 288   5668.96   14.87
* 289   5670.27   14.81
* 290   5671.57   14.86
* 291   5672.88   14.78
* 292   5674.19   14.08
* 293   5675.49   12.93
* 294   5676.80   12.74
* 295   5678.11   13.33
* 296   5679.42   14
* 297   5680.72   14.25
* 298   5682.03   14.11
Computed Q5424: 15.3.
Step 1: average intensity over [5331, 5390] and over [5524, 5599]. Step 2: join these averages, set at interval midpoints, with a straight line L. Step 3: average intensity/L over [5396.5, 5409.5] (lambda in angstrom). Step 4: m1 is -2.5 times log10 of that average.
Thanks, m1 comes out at 0.18 mag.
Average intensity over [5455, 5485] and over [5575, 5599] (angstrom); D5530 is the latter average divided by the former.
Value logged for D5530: 0.9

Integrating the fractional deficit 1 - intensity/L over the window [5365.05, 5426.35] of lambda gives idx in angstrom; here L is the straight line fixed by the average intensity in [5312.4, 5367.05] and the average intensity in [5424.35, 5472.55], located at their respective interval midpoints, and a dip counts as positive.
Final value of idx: -4.7 angstrom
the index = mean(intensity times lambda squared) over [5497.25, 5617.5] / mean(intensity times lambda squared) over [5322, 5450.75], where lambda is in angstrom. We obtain 1.0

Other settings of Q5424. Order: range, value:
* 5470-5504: 15.3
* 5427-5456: 13.9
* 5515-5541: 13.8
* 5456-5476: 14.7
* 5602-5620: 14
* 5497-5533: 14.4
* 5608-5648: 13.9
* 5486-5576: 14.9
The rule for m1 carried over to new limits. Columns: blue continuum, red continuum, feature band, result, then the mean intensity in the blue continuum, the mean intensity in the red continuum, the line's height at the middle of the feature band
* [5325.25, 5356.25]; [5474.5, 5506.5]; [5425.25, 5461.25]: 0.09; 15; 15.4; 15.2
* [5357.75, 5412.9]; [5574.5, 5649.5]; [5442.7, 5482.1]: 0.05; 15.7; 13.9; 15.1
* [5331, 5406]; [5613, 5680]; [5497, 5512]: -0.01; 15.6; 13.8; 14.7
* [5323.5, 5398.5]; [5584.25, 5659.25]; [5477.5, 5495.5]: -0.05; 15.7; 13.9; 14.8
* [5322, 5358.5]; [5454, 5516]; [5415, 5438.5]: 0.05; 15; 15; 15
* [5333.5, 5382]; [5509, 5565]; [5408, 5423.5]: 0.03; 14.3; 15.1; 14.6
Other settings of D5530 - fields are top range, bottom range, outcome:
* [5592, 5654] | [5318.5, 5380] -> 0.95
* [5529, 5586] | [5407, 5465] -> 1.04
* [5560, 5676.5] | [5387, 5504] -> 0.94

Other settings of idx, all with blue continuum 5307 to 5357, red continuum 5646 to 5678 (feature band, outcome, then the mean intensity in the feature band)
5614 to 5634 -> 0.0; 13.8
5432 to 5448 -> 0.2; 14.3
